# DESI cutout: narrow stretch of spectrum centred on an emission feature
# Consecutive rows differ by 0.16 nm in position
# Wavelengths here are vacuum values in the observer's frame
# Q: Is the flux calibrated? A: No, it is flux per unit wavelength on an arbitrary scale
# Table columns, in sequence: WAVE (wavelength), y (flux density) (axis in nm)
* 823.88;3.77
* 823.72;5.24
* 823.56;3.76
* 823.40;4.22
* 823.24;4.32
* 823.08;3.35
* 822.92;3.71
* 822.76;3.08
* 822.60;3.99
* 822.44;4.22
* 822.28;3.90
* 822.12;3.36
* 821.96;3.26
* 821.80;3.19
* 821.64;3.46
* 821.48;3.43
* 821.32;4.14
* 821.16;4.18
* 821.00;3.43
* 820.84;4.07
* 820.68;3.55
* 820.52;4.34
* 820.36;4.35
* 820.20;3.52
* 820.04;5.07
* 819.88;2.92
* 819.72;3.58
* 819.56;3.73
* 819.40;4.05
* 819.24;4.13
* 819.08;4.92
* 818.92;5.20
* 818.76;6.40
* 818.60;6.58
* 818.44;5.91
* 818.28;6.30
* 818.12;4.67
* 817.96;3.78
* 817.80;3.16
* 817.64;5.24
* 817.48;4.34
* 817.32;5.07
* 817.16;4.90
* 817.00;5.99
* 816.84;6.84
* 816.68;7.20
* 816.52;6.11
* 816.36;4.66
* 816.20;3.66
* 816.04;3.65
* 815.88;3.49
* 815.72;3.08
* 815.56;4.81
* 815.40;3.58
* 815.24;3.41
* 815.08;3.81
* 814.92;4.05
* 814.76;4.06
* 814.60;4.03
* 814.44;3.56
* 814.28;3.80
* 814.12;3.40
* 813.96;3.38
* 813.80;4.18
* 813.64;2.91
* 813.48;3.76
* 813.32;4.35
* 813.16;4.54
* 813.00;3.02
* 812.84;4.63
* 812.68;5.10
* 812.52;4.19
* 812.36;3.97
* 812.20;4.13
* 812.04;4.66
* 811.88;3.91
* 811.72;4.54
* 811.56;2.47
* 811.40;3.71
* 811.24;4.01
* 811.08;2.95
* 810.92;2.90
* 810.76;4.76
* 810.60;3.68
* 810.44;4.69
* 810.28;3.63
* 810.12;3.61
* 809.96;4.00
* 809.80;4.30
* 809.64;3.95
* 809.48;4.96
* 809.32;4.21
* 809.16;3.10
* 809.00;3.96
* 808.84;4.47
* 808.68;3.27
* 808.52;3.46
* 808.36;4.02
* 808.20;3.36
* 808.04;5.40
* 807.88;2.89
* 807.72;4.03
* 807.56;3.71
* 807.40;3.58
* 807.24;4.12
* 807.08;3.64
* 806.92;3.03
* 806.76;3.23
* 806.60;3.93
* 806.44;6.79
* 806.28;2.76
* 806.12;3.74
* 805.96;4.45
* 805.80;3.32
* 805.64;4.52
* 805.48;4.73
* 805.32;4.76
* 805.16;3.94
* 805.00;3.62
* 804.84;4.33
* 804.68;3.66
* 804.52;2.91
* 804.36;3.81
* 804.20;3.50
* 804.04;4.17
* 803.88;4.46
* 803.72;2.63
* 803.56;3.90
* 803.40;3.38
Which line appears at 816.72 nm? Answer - [S II] 6716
